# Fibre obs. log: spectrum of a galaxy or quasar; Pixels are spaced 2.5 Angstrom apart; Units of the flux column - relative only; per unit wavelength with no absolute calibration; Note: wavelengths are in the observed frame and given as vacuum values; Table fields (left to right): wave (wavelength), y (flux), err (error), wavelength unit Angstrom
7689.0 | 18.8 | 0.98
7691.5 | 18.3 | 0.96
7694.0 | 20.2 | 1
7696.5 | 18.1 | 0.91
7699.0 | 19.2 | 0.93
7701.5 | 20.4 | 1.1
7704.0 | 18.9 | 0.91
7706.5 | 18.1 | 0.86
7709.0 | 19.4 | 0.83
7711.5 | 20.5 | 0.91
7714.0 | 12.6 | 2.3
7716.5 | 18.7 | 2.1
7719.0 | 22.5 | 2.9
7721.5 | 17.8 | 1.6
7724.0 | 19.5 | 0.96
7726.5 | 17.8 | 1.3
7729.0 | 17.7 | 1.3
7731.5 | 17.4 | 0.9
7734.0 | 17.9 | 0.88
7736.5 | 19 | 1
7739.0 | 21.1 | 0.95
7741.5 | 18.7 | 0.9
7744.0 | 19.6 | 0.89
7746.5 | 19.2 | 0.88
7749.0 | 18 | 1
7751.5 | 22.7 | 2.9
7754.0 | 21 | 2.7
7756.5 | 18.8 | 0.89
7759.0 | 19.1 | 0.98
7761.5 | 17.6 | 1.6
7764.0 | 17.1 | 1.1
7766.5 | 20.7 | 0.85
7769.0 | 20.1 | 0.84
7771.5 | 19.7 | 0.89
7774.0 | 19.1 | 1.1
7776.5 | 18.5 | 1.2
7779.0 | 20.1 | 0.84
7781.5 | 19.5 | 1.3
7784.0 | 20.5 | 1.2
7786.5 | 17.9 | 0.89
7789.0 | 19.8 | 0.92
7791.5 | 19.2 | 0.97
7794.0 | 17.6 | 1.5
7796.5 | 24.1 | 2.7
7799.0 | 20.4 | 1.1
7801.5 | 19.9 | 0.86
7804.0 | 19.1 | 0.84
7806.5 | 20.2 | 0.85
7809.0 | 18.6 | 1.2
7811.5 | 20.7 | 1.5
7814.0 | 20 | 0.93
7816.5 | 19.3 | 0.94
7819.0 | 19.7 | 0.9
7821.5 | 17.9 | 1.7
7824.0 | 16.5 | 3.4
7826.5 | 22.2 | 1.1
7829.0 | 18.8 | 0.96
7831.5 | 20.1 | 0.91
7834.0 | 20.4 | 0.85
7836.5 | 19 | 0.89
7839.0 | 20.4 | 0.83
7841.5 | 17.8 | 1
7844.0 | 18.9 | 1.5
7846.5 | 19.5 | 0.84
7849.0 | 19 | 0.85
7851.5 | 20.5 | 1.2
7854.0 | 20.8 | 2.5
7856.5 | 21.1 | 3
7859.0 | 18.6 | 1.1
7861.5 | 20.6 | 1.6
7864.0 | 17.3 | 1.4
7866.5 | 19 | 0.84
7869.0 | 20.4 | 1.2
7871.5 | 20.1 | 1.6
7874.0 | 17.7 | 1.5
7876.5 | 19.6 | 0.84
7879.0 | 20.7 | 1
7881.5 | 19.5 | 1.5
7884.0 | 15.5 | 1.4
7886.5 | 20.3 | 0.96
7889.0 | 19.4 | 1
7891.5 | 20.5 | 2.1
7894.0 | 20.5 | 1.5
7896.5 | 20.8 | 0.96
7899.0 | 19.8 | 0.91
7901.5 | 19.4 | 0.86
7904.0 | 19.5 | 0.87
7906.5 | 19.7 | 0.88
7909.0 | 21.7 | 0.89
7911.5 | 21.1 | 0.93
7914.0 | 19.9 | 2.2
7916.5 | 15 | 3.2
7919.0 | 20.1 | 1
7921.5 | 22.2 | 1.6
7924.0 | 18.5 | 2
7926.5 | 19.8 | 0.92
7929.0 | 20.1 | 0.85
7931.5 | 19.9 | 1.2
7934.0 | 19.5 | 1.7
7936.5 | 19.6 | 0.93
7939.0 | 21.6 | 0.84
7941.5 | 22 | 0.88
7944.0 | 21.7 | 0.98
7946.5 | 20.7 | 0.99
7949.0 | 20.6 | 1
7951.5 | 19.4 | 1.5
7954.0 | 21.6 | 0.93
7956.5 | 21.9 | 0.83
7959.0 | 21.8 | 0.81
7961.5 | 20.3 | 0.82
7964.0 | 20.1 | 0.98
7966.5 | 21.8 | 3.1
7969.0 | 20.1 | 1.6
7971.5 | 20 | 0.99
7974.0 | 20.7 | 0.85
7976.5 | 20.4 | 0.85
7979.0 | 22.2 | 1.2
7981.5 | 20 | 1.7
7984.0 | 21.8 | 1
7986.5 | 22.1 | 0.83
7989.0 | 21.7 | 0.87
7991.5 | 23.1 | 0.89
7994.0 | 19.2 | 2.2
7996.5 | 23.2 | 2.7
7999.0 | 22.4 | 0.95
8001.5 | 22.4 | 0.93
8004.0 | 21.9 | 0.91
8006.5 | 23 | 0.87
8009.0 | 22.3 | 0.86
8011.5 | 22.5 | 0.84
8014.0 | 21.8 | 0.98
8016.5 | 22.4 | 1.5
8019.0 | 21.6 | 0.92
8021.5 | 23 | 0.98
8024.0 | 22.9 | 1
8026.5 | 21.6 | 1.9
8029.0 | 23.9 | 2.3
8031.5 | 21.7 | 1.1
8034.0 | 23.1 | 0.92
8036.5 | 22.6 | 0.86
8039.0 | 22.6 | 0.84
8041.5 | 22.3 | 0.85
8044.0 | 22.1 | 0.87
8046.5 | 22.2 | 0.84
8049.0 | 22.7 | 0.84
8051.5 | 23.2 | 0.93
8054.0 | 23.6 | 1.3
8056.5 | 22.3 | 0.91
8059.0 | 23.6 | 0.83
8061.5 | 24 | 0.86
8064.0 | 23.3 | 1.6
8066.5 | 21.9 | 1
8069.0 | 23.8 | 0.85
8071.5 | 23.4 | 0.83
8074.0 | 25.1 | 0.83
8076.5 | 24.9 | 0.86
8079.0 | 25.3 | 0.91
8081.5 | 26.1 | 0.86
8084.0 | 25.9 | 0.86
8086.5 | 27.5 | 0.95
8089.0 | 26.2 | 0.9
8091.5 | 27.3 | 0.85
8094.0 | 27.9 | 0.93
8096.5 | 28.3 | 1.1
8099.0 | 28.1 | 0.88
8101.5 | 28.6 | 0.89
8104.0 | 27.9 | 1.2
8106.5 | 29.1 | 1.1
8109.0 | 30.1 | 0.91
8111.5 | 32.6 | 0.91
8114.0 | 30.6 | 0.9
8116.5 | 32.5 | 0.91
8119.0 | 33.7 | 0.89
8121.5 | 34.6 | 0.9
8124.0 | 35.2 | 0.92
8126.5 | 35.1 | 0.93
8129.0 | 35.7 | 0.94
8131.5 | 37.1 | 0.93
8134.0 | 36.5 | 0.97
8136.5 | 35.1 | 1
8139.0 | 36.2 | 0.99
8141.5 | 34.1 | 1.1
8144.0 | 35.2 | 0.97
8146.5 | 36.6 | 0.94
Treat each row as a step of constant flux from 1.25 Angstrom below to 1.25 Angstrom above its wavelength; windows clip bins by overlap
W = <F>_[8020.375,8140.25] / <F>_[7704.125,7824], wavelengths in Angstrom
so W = 1.41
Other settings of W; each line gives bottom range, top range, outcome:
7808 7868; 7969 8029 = 1.12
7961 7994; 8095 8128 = 1.49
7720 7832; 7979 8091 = 1.19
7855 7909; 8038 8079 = 1.19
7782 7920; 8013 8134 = 1.35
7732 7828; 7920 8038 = 1.10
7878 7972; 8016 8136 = 1.32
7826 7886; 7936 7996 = 1.08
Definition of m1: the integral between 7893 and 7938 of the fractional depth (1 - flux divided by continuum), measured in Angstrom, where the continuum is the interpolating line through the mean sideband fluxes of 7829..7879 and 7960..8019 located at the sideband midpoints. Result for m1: 1.3 Angstrom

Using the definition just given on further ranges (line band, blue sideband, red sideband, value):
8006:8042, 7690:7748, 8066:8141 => 6.7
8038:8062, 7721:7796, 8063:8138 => 4.3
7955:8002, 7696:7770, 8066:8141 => 8.8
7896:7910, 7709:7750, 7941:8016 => 0.3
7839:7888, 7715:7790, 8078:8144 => 7.6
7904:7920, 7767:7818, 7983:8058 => 1.2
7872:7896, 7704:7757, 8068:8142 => 4.2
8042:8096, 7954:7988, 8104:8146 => 8.9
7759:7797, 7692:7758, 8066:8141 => 2.2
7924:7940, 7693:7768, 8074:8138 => 3.3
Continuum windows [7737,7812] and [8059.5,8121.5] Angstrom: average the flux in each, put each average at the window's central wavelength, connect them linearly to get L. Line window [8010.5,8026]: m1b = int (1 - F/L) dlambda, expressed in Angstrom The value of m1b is 2.0 Angstrom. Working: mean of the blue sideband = 19.6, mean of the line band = 22.3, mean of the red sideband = 27.4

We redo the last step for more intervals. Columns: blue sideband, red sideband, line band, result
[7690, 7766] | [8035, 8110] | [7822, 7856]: 2.2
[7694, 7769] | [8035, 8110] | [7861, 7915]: 5.2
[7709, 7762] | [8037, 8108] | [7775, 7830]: 1.5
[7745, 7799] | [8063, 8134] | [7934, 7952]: 2.7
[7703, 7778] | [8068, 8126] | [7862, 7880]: 2.6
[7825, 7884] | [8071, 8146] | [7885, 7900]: 0.8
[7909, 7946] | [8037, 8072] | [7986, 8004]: -0.3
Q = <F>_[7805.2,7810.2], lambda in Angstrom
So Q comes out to 19.4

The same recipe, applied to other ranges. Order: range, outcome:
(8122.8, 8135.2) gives 35.9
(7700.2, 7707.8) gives 19.1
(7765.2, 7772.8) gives 20.1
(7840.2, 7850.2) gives 18.8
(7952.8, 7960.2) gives 21.8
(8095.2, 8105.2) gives 28.2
